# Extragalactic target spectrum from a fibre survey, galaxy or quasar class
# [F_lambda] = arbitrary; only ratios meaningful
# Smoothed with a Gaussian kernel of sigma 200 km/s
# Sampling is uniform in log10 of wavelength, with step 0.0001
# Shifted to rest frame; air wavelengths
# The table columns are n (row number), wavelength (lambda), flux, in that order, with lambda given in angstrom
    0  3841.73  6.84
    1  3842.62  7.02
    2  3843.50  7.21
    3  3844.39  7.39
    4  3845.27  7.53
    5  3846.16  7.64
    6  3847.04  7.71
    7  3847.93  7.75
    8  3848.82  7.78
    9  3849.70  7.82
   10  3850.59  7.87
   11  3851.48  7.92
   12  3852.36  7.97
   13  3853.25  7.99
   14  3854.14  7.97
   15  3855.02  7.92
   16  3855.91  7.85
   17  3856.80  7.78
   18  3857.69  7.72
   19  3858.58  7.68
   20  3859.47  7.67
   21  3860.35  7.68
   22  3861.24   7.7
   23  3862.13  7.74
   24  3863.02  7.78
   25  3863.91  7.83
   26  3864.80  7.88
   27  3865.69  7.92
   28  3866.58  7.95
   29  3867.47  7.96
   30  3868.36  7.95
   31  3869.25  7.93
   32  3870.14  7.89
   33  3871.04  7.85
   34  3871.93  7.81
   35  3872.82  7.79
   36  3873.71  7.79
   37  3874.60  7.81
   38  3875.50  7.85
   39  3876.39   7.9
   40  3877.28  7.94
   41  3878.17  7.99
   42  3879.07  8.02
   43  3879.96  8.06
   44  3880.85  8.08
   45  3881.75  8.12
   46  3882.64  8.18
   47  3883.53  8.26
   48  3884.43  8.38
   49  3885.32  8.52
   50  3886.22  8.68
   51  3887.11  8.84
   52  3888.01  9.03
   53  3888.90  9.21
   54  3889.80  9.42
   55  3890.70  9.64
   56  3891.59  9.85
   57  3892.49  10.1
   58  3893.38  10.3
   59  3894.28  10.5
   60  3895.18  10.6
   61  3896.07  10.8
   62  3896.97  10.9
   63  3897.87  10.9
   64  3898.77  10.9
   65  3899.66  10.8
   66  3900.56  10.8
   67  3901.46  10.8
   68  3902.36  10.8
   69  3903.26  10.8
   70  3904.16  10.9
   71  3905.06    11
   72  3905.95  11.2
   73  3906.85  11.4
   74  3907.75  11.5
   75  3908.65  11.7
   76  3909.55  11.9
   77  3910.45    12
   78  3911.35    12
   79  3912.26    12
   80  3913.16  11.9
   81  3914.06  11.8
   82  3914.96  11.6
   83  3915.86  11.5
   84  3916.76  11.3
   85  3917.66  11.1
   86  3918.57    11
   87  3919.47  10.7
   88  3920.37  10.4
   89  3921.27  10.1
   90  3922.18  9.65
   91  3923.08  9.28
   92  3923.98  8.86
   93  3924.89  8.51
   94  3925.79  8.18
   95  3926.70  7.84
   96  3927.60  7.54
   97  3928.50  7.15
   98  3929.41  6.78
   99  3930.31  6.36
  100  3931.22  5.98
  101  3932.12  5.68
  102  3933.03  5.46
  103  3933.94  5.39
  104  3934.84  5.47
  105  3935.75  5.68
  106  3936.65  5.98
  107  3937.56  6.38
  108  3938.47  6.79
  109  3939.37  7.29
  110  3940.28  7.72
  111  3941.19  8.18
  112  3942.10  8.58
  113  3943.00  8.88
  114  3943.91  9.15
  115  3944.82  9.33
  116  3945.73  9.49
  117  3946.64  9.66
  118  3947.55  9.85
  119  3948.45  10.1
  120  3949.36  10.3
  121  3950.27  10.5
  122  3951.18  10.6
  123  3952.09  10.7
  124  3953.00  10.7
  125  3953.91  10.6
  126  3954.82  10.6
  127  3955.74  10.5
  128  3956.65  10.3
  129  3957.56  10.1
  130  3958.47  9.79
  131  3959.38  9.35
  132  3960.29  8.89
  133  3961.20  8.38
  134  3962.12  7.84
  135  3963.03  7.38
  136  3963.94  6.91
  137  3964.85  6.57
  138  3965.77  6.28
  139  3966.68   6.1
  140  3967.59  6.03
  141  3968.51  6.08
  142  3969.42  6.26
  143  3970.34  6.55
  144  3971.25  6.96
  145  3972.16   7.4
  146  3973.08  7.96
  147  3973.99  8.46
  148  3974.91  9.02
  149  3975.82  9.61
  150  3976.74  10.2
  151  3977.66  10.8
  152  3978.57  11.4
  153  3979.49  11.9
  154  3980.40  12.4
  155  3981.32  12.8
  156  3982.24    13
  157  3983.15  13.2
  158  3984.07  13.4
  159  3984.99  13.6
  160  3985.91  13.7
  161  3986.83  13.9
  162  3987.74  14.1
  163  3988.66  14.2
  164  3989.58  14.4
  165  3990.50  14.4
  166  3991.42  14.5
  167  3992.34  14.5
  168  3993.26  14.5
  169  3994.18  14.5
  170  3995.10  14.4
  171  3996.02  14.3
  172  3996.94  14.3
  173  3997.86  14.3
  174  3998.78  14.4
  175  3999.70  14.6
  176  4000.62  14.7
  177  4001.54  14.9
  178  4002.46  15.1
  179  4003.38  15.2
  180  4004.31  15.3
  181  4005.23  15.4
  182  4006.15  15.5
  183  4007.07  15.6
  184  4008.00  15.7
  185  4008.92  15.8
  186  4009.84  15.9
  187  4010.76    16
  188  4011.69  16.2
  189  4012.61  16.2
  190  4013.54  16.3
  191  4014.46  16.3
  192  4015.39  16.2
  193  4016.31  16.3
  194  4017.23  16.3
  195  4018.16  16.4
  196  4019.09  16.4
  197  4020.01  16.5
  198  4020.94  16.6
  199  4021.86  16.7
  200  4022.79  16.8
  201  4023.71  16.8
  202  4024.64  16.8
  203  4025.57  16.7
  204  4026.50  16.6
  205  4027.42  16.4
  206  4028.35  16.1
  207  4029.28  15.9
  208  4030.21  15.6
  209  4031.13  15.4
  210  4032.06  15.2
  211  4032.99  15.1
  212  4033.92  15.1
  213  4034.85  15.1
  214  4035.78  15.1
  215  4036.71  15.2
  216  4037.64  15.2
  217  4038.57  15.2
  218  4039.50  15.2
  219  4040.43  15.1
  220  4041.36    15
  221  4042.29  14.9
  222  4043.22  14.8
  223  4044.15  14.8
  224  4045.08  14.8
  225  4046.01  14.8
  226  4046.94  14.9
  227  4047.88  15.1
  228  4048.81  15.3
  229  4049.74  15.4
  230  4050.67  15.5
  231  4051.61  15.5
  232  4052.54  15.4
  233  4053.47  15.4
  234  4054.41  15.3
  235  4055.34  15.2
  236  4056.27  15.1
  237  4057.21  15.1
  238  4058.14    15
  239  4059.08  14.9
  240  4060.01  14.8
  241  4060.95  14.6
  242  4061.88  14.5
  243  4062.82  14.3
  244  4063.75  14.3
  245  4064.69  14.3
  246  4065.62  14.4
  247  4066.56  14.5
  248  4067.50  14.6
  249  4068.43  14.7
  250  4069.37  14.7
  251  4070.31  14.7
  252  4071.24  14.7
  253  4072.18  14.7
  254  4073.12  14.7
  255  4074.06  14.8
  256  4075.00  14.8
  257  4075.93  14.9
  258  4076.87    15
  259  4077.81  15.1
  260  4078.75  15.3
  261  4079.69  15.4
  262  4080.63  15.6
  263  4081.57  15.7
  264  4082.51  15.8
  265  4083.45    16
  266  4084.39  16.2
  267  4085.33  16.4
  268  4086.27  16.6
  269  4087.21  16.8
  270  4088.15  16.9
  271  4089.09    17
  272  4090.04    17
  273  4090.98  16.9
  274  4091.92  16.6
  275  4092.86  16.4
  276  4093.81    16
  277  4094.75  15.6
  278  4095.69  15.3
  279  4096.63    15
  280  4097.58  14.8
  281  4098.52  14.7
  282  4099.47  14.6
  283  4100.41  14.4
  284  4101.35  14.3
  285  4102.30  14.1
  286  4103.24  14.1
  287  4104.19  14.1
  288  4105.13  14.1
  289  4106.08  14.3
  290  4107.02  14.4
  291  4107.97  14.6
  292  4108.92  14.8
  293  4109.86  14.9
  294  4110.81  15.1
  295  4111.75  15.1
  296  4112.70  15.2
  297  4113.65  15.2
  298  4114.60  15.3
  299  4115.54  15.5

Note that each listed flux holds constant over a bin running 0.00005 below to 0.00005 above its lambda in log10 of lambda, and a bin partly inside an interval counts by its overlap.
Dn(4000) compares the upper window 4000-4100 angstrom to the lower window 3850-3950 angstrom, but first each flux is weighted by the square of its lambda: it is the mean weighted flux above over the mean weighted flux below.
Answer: 1.87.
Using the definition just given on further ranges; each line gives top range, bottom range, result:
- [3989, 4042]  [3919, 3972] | 1.96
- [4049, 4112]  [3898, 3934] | 1.66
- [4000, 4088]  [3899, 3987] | 1.72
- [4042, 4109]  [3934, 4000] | 1.56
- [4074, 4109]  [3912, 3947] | 1.95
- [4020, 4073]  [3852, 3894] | 2.02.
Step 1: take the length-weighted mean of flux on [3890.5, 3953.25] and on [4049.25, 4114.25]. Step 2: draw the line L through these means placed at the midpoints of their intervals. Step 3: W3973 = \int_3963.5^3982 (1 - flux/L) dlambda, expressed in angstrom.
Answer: 4.6 angstrom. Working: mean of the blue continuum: 9.56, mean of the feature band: 8.54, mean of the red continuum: 15.2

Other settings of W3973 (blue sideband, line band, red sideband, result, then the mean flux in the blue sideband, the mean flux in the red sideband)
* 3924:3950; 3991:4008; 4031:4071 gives -4.57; 7.67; 15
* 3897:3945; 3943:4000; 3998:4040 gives 9.01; 9.35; 15.8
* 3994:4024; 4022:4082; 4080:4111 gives 1.33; 15.6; 15.4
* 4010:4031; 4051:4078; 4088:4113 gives 1.50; 16.3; 15.2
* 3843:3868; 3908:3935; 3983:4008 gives 3.71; 7.77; 14.5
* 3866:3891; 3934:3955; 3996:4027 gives 5.82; 8.23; 15.8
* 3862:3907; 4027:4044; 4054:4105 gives -1.82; 9.08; 15.2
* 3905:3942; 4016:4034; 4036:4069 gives -3.32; 9.05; 14.9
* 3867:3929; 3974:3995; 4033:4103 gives -0.57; 9.65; 15.2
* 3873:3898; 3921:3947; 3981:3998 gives 8.49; 8.95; 14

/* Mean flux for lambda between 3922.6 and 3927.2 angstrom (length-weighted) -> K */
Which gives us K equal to 8.53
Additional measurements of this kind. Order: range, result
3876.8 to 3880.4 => 8.01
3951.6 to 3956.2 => 10.6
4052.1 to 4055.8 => 15.3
